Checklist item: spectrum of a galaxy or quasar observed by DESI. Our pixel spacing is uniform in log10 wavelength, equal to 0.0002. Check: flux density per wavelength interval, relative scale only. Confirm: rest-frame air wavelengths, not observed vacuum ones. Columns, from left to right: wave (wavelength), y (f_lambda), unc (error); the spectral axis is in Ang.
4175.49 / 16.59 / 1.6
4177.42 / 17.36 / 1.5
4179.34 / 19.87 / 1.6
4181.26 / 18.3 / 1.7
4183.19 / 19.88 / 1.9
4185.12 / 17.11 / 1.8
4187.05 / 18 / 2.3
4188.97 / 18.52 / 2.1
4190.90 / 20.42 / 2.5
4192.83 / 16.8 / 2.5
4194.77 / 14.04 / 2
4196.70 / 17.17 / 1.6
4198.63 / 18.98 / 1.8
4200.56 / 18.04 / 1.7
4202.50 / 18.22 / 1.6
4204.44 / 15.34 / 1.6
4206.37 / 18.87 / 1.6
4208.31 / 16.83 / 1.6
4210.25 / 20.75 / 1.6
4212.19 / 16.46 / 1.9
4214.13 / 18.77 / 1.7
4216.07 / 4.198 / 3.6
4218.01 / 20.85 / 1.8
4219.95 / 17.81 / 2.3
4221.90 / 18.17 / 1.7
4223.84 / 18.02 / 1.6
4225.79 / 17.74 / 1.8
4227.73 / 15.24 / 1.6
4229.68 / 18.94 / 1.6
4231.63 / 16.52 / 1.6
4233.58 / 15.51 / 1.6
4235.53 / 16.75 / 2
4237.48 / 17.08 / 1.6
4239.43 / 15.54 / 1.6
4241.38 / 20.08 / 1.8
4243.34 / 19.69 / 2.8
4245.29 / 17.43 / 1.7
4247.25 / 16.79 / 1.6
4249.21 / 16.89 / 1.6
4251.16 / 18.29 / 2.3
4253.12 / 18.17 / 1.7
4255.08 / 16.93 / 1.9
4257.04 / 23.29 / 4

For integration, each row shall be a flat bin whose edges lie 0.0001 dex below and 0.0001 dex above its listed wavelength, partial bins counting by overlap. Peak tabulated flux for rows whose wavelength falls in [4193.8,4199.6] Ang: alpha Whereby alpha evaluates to 18.98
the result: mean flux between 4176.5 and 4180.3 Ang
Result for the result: 18.7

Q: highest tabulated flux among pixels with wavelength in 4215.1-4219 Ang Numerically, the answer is 20.85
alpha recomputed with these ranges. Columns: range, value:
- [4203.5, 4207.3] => 18.87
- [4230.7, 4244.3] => 20.08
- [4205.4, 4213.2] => 20.75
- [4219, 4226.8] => 18.17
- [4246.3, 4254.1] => 18.29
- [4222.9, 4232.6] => 18.94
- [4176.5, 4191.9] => 20.42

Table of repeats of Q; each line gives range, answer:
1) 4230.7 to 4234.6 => 16.52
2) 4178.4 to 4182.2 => 19.87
